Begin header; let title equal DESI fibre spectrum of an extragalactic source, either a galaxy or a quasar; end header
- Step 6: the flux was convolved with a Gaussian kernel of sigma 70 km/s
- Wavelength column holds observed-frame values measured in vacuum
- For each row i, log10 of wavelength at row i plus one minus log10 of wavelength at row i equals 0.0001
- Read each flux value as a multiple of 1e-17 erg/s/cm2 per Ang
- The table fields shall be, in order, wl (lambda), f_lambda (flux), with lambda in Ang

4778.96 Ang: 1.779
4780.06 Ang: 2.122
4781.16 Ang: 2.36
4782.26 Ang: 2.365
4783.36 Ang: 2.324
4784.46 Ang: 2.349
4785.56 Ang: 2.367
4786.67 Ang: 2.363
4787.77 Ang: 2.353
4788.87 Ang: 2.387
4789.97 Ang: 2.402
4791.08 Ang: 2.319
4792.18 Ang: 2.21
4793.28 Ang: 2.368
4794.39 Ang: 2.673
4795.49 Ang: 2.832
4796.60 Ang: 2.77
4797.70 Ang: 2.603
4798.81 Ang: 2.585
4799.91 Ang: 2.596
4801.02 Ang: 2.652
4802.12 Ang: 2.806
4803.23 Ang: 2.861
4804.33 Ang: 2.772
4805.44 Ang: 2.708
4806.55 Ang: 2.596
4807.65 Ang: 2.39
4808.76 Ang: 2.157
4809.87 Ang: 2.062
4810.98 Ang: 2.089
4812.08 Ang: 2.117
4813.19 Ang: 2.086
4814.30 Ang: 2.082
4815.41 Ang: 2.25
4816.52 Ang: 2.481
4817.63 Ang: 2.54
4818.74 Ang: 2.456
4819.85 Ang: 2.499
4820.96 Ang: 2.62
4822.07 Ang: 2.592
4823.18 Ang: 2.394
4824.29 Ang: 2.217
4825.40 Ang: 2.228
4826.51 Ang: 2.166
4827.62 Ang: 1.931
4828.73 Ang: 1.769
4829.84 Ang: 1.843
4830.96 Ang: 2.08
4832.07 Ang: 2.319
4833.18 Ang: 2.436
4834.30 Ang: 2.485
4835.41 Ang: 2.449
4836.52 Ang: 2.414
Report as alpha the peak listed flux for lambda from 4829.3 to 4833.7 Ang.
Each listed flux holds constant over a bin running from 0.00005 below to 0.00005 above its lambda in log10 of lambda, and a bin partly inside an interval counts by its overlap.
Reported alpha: 2.436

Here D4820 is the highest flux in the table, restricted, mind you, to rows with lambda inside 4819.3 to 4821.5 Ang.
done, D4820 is 2.62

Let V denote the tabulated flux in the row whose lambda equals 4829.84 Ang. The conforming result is 1.843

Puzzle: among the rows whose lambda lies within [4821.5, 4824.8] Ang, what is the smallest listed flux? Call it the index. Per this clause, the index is 2.217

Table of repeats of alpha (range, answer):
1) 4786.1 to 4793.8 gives 2.402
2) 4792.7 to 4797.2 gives 2.832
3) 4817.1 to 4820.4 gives 2.54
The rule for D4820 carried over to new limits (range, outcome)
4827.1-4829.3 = 1.931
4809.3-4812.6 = 2.117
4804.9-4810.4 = 2.708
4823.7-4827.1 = 2.228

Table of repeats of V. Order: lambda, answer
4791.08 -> 2.319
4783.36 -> 2.324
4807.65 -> 2.39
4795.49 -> 2.832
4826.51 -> 2.166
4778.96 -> 1.779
